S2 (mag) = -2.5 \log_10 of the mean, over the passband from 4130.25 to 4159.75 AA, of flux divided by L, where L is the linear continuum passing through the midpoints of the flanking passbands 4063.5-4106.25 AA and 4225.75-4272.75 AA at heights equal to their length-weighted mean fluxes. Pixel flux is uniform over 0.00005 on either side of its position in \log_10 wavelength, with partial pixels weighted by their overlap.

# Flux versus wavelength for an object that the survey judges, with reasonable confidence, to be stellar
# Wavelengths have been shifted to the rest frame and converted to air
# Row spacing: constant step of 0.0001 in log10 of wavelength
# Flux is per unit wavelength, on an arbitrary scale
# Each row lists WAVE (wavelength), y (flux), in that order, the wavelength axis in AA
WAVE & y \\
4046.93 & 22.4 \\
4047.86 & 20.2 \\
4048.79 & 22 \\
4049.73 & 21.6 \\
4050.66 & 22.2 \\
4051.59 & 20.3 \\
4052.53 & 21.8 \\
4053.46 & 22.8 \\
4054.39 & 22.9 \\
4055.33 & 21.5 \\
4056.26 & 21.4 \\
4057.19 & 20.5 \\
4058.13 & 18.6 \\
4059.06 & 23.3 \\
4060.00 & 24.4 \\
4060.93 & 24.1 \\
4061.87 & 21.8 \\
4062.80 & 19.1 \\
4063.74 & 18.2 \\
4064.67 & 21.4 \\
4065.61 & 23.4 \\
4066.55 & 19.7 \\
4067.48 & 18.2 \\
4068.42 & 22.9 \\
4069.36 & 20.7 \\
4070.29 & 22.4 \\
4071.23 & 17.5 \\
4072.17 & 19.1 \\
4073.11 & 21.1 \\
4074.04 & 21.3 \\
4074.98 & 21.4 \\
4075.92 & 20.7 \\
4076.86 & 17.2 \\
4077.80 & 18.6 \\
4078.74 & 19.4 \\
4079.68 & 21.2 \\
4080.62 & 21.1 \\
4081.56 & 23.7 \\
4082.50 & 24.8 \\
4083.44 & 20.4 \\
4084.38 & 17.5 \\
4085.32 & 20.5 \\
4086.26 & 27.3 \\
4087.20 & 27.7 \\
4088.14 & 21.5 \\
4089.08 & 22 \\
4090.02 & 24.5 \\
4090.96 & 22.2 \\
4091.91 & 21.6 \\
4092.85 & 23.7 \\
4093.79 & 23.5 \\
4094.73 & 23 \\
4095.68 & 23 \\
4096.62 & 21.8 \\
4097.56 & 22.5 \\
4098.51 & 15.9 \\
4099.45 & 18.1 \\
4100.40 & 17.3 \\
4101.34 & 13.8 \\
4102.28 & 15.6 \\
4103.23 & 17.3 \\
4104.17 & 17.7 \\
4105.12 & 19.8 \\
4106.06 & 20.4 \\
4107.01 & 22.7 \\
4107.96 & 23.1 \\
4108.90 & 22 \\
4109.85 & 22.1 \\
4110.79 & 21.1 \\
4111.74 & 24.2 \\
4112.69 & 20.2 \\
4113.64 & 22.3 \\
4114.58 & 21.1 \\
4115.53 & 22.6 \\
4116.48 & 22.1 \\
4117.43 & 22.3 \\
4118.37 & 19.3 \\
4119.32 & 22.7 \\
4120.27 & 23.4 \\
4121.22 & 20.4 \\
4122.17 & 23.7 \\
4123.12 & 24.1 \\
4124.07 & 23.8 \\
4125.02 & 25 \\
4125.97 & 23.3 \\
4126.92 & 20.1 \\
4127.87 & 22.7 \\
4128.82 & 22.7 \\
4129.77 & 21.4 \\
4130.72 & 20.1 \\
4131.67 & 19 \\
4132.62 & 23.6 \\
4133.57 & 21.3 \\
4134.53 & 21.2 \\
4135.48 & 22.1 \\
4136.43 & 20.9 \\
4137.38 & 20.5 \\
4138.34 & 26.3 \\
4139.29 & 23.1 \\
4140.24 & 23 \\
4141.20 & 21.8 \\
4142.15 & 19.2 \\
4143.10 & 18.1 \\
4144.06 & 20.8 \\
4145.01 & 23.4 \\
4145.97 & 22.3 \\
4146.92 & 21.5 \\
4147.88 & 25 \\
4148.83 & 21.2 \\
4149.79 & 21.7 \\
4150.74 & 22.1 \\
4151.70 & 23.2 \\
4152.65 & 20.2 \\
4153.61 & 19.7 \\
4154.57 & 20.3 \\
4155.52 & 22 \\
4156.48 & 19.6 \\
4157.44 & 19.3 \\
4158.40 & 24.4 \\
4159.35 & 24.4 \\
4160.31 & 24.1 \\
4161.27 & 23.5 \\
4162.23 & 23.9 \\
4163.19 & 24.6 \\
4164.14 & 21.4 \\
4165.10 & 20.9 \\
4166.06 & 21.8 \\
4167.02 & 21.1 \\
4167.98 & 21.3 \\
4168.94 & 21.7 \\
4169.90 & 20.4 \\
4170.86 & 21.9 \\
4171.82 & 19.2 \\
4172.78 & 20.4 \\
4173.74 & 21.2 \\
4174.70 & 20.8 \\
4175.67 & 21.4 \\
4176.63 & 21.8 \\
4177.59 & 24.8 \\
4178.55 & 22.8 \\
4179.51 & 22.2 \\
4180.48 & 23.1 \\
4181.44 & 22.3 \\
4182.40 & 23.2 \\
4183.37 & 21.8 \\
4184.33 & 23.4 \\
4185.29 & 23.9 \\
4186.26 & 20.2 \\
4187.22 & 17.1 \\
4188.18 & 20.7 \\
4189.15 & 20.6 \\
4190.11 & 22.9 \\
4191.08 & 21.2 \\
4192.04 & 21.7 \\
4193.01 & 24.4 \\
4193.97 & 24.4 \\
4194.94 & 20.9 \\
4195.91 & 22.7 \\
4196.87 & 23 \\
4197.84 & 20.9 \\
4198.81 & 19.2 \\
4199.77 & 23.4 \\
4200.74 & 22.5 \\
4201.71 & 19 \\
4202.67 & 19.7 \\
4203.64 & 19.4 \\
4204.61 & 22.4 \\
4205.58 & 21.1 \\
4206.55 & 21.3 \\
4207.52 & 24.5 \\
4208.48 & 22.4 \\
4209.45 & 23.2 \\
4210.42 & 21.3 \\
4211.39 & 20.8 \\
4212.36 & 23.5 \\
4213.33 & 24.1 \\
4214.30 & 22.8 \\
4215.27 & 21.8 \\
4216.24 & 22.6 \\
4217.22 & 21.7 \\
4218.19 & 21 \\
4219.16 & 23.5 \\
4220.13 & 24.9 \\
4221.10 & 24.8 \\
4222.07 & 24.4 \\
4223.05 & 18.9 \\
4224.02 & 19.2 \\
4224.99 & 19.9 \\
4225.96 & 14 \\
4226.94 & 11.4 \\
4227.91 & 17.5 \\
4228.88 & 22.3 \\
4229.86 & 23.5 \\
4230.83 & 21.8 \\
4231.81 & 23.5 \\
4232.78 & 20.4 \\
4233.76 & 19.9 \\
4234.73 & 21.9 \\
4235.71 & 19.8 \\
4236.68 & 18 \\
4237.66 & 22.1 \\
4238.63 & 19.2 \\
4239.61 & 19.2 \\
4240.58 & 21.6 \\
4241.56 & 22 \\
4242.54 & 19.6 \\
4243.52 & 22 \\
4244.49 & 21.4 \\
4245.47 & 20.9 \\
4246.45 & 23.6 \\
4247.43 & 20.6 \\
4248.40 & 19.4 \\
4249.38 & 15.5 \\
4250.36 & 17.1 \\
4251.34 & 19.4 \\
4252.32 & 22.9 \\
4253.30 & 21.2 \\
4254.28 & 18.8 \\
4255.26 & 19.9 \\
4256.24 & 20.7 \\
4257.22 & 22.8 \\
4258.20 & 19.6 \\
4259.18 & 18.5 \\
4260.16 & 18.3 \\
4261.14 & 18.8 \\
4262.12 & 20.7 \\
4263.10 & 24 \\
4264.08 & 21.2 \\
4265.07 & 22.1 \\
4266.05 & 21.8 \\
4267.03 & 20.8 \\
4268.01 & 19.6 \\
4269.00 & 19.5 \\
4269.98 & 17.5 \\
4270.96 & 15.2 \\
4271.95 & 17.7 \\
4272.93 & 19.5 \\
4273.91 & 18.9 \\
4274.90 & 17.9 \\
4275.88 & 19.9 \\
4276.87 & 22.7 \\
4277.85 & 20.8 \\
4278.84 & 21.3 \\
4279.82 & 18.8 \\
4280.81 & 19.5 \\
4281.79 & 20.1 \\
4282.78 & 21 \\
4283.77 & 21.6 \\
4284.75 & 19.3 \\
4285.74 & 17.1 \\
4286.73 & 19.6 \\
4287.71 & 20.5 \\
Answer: -0.06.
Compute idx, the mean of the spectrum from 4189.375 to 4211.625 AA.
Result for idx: 21.8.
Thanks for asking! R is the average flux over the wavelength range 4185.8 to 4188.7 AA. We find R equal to 19.4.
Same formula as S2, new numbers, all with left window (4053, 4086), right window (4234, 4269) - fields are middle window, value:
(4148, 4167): -0.069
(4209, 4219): -0.090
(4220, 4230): 0.039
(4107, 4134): -0.067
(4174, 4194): -0.074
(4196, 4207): -0.030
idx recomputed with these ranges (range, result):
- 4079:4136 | 21.6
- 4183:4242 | 21.3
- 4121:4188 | 21.9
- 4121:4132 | 22.3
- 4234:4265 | 20.4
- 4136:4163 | 22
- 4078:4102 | 21.4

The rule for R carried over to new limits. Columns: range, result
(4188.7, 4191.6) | 21.6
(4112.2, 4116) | 21.6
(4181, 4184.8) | 22.7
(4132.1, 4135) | 21.9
